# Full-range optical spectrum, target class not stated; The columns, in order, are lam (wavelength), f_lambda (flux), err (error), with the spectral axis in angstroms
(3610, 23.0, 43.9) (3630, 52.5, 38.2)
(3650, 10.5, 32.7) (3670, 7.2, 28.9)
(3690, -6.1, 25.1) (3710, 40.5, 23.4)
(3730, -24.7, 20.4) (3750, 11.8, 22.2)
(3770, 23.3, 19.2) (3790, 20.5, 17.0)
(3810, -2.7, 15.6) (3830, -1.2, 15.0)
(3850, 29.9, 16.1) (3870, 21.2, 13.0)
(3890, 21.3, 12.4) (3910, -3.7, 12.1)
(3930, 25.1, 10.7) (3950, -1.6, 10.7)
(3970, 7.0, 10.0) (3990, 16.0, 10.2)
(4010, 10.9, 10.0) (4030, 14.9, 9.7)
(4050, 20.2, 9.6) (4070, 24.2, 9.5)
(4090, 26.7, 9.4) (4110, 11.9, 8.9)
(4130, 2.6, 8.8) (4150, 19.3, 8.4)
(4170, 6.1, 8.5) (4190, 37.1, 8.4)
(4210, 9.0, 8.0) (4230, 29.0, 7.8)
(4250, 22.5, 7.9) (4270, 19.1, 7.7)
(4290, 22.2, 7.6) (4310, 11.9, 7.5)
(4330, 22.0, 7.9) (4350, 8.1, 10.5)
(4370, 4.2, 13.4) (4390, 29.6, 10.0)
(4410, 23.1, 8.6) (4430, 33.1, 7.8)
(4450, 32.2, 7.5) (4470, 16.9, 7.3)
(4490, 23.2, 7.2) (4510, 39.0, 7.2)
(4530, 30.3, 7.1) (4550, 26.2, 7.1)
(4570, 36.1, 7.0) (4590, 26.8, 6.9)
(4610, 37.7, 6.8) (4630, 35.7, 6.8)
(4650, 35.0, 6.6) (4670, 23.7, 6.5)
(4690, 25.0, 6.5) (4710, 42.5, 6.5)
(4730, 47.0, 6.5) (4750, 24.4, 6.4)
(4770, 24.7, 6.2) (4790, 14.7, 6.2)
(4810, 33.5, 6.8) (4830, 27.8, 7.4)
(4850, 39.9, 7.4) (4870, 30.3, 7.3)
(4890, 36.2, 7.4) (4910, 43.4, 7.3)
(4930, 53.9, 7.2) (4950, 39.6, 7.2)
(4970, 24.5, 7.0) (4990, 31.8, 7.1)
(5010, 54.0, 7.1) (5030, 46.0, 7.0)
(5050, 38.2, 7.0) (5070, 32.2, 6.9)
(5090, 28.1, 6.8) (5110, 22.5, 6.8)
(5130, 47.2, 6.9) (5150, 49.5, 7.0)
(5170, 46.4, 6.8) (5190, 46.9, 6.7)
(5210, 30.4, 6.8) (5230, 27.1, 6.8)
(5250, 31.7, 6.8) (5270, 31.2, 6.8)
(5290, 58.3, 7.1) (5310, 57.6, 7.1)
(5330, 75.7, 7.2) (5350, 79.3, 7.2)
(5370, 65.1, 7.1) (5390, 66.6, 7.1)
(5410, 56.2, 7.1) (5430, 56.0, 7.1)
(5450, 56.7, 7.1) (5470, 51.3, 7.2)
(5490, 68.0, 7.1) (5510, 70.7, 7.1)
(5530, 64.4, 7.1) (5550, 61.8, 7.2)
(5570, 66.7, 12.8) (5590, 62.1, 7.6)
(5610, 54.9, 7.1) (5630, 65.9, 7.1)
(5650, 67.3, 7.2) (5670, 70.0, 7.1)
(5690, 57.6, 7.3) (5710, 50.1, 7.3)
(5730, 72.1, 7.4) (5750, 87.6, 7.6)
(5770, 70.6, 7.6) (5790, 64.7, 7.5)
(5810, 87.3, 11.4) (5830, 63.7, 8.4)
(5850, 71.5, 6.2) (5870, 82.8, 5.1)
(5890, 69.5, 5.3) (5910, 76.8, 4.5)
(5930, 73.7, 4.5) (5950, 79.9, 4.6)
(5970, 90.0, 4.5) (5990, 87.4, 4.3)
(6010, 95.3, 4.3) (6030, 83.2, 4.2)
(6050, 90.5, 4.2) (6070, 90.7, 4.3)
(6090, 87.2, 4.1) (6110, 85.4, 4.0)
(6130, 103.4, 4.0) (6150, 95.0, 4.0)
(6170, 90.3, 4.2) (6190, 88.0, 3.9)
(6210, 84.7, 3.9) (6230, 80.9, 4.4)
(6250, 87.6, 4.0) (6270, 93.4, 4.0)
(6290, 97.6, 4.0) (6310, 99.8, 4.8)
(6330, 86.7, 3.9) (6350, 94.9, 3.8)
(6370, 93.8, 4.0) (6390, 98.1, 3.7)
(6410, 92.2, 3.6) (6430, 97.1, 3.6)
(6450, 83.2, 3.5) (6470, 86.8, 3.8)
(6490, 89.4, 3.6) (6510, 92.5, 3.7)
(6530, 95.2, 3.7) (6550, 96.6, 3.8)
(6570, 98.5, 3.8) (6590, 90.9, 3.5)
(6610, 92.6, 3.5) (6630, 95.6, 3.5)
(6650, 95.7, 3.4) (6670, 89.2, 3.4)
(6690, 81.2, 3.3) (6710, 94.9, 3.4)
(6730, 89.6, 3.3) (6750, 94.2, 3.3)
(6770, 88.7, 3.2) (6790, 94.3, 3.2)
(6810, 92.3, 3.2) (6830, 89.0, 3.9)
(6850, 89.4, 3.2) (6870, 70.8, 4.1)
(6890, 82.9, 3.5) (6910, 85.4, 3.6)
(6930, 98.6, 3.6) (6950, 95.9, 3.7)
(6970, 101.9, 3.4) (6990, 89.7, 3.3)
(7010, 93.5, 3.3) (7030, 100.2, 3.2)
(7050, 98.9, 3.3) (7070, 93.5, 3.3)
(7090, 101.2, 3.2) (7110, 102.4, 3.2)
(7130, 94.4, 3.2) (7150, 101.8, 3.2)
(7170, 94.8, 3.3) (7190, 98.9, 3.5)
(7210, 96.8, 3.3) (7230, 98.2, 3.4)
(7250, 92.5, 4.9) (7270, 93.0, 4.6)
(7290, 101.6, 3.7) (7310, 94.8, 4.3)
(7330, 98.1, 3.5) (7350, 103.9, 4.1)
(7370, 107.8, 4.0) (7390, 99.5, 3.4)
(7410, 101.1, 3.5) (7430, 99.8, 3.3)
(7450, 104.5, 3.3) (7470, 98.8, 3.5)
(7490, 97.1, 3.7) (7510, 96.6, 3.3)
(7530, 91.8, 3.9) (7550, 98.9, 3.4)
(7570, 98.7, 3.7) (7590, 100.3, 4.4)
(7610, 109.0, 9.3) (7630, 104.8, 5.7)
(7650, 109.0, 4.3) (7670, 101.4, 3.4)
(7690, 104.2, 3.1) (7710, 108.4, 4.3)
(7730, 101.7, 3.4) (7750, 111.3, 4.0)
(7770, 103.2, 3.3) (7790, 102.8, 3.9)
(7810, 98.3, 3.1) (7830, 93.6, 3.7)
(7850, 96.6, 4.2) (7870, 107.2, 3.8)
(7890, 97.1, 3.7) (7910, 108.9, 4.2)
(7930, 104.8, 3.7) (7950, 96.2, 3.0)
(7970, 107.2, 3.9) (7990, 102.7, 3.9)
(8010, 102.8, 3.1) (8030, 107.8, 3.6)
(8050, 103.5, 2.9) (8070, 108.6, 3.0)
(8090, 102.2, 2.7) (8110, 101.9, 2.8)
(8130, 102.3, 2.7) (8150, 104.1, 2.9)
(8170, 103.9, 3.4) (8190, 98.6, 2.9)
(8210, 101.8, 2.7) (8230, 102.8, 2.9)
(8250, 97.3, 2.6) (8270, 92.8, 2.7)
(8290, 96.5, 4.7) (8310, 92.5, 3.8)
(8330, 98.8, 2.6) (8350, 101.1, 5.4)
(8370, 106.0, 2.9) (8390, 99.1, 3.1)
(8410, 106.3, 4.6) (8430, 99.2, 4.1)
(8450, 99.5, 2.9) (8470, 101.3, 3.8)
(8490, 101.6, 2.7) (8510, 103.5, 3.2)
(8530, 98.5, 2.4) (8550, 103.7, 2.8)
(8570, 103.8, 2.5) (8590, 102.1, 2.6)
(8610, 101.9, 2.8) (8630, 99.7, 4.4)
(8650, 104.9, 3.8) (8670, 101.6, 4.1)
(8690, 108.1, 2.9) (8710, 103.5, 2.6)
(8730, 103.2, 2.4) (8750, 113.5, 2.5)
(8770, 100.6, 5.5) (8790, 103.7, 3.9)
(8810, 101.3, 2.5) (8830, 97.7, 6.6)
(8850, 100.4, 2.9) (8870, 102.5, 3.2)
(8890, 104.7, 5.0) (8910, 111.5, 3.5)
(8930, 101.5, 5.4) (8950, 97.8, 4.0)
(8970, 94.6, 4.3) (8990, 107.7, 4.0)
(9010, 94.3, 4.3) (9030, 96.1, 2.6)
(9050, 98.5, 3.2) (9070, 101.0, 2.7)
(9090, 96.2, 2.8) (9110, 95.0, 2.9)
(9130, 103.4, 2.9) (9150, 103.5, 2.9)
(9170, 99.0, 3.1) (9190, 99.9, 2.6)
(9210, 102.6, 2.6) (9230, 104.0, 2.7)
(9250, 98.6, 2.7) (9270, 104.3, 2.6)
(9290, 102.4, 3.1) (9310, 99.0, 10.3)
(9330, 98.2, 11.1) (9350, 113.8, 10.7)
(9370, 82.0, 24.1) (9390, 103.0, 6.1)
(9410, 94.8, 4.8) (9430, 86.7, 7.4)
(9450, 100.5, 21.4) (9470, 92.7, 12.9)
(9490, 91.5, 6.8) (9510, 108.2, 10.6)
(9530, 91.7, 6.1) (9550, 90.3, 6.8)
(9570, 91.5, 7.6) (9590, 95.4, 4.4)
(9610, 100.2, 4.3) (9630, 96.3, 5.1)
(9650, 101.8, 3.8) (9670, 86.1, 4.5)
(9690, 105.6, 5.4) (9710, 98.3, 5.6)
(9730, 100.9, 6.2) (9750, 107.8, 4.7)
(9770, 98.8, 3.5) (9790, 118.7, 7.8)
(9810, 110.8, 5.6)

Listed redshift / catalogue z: 0.327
